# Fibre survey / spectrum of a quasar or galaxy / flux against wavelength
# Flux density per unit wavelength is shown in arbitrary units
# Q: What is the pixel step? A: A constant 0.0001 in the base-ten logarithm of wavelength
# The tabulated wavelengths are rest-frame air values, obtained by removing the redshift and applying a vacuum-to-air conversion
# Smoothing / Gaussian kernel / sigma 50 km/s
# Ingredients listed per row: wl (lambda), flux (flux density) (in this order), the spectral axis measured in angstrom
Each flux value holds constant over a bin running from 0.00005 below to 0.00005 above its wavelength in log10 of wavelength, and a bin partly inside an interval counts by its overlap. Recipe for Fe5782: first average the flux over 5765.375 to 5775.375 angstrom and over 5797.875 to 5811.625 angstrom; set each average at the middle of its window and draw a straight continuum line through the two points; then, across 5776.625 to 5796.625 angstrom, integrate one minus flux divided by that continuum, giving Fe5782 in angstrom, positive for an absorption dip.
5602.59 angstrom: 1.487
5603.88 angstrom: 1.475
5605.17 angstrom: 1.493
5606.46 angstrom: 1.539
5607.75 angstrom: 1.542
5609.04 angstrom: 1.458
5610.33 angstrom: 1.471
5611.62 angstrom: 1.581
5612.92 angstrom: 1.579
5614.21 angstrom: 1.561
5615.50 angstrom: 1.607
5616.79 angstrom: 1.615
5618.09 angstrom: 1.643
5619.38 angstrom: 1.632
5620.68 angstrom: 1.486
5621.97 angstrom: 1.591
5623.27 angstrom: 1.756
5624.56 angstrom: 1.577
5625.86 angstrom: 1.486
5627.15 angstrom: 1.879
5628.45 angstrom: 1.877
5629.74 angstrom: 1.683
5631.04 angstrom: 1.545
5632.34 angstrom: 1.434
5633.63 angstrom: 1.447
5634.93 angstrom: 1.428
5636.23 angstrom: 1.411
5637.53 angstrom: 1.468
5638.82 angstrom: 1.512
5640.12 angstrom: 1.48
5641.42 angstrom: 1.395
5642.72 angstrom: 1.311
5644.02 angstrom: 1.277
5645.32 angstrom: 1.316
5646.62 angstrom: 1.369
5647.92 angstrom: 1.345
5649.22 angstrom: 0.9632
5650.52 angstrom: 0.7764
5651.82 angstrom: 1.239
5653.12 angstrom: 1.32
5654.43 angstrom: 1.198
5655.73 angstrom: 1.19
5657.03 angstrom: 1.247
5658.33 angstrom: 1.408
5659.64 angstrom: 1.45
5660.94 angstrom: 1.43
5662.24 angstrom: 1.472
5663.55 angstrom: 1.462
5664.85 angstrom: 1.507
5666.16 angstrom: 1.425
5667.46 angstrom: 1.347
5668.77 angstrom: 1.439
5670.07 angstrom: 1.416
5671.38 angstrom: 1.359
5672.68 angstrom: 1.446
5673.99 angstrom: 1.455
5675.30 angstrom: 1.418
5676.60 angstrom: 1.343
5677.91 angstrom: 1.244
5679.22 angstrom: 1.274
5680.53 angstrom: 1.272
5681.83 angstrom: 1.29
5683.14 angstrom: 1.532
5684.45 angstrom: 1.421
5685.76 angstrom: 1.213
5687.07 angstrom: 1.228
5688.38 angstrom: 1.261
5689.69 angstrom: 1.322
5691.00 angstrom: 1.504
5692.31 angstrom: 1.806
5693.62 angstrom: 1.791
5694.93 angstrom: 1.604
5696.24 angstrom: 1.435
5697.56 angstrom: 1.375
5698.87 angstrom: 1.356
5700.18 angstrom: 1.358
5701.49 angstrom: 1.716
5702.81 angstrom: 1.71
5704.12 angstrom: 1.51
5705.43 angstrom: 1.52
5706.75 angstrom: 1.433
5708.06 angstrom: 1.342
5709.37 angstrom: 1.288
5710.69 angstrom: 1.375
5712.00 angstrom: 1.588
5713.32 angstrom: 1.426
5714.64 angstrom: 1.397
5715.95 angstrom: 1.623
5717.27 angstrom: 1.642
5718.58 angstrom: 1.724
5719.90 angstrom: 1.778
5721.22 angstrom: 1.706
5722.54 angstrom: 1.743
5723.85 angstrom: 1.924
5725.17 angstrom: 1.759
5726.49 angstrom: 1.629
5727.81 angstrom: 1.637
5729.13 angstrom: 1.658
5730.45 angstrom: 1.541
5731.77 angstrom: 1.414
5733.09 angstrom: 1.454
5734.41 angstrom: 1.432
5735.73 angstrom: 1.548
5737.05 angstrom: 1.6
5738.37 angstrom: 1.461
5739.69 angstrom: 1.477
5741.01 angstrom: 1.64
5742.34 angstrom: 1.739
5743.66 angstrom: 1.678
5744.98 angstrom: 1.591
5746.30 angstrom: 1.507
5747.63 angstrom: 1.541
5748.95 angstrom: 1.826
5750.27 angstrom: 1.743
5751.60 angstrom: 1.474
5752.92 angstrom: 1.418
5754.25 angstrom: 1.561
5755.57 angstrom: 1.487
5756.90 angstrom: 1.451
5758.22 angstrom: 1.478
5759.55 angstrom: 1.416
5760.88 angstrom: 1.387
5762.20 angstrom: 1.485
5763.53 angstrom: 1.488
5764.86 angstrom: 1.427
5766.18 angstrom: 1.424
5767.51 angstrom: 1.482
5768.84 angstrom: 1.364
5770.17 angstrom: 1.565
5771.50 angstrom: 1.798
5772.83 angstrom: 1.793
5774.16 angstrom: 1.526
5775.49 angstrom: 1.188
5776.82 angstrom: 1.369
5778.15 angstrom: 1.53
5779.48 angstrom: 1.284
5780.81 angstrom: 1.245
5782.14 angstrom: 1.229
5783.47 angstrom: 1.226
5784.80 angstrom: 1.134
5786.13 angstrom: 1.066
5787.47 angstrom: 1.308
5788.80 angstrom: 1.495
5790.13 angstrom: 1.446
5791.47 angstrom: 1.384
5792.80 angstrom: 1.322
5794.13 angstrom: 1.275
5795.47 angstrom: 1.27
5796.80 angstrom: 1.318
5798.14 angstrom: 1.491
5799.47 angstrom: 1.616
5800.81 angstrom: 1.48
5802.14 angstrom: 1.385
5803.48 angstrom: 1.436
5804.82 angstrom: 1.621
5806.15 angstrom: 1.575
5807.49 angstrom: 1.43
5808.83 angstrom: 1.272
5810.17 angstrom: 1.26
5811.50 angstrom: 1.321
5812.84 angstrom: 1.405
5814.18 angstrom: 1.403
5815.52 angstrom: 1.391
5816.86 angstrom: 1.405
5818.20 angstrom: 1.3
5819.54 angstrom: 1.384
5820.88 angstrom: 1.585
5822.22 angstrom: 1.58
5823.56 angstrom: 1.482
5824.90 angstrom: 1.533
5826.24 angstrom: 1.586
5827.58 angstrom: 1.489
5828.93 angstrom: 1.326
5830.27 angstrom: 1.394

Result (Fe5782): 2.6 angstrom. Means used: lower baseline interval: 1.54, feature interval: 1.3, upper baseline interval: 1.45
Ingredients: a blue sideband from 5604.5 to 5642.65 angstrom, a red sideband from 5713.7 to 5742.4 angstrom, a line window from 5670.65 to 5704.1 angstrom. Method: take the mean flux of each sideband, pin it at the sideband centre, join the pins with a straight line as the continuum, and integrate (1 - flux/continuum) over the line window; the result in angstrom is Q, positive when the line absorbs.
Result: 3.32 angstrom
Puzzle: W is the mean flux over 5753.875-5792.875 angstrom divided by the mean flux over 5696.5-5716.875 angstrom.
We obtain 0.96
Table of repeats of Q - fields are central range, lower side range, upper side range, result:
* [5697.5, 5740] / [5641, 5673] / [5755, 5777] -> -4.2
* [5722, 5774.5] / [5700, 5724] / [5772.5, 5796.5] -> -4.2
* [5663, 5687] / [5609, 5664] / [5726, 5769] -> 1.6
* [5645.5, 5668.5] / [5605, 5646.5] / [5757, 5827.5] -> 3.1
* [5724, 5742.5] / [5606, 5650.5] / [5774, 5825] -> -1.9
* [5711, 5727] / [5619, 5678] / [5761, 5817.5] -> -2.8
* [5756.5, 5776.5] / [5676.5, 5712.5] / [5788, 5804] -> -0.9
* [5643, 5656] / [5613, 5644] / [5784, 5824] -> 2.8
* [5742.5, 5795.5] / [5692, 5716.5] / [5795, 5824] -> 0.4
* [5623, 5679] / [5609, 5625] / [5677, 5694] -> 3.2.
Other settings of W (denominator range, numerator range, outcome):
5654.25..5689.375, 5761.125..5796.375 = 1.02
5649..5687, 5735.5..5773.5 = 1.16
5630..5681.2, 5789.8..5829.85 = 1.05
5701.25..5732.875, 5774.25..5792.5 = 0.83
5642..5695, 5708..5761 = 1.16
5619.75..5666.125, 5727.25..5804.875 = 1.03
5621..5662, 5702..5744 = 1.11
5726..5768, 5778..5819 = 0.89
